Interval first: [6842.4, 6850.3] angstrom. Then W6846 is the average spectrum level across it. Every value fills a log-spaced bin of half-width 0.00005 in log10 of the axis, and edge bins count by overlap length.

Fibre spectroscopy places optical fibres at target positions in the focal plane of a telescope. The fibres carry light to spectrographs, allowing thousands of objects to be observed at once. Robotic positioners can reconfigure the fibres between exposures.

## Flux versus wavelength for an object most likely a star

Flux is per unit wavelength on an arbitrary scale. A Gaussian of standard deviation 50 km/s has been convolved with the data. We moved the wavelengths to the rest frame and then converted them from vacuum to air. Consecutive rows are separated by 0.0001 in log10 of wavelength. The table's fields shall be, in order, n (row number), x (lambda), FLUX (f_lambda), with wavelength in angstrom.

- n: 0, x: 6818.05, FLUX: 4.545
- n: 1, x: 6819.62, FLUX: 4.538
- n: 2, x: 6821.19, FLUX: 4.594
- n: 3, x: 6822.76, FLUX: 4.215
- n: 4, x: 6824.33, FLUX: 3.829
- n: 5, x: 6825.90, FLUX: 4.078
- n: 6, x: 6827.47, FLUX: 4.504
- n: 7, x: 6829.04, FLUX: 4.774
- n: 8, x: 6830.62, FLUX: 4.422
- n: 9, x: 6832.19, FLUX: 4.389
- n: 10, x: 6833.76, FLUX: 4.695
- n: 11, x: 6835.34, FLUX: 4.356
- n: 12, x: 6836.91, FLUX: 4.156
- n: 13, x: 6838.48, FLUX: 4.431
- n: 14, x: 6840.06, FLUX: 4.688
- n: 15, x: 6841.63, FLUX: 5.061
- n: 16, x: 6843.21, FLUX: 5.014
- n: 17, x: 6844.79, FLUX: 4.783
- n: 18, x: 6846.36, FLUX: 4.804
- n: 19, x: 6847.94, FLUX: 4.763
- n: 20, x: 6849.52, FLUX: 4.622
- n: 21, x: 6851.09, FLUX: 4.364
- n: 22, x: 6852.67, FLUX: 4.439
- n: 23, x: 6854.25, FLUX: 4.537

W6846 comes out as 4.79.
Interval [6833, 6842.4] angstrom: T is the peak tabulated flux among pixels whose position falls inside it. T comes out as 5.061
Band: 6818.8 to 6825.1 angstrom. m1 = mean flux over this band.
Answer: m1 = 4.3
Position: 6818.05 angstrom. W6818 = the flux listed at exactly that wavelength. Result 4.545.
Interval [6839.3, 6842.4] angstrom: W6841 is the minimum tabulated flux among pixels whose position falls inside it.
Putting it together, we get 4.688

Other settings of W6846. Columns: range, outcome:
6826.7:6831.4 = 4.56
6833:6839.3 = 4.41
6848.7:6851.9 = 4.5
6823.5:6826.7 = 3.97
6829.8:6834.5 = 4.5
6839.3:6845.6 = 4.89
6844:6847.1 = 4.8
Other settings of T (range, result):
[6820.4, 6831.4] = 4.774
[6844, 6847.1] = 4.804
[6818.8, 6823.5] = 4.594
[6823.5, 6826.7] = 4.078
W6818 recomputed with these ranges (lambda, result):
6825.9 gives 4.078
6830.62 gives 4.422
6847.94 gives 4.763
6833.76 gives 4.695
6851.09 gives 4.364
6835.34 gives 4.356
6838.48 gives 4.431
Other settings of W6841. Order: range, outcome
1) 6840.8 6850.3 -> 4.622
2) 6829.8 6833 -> 4.389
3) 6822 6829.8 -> 3.829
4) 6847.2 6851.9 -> 4.364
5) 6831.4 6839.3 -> 4.156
